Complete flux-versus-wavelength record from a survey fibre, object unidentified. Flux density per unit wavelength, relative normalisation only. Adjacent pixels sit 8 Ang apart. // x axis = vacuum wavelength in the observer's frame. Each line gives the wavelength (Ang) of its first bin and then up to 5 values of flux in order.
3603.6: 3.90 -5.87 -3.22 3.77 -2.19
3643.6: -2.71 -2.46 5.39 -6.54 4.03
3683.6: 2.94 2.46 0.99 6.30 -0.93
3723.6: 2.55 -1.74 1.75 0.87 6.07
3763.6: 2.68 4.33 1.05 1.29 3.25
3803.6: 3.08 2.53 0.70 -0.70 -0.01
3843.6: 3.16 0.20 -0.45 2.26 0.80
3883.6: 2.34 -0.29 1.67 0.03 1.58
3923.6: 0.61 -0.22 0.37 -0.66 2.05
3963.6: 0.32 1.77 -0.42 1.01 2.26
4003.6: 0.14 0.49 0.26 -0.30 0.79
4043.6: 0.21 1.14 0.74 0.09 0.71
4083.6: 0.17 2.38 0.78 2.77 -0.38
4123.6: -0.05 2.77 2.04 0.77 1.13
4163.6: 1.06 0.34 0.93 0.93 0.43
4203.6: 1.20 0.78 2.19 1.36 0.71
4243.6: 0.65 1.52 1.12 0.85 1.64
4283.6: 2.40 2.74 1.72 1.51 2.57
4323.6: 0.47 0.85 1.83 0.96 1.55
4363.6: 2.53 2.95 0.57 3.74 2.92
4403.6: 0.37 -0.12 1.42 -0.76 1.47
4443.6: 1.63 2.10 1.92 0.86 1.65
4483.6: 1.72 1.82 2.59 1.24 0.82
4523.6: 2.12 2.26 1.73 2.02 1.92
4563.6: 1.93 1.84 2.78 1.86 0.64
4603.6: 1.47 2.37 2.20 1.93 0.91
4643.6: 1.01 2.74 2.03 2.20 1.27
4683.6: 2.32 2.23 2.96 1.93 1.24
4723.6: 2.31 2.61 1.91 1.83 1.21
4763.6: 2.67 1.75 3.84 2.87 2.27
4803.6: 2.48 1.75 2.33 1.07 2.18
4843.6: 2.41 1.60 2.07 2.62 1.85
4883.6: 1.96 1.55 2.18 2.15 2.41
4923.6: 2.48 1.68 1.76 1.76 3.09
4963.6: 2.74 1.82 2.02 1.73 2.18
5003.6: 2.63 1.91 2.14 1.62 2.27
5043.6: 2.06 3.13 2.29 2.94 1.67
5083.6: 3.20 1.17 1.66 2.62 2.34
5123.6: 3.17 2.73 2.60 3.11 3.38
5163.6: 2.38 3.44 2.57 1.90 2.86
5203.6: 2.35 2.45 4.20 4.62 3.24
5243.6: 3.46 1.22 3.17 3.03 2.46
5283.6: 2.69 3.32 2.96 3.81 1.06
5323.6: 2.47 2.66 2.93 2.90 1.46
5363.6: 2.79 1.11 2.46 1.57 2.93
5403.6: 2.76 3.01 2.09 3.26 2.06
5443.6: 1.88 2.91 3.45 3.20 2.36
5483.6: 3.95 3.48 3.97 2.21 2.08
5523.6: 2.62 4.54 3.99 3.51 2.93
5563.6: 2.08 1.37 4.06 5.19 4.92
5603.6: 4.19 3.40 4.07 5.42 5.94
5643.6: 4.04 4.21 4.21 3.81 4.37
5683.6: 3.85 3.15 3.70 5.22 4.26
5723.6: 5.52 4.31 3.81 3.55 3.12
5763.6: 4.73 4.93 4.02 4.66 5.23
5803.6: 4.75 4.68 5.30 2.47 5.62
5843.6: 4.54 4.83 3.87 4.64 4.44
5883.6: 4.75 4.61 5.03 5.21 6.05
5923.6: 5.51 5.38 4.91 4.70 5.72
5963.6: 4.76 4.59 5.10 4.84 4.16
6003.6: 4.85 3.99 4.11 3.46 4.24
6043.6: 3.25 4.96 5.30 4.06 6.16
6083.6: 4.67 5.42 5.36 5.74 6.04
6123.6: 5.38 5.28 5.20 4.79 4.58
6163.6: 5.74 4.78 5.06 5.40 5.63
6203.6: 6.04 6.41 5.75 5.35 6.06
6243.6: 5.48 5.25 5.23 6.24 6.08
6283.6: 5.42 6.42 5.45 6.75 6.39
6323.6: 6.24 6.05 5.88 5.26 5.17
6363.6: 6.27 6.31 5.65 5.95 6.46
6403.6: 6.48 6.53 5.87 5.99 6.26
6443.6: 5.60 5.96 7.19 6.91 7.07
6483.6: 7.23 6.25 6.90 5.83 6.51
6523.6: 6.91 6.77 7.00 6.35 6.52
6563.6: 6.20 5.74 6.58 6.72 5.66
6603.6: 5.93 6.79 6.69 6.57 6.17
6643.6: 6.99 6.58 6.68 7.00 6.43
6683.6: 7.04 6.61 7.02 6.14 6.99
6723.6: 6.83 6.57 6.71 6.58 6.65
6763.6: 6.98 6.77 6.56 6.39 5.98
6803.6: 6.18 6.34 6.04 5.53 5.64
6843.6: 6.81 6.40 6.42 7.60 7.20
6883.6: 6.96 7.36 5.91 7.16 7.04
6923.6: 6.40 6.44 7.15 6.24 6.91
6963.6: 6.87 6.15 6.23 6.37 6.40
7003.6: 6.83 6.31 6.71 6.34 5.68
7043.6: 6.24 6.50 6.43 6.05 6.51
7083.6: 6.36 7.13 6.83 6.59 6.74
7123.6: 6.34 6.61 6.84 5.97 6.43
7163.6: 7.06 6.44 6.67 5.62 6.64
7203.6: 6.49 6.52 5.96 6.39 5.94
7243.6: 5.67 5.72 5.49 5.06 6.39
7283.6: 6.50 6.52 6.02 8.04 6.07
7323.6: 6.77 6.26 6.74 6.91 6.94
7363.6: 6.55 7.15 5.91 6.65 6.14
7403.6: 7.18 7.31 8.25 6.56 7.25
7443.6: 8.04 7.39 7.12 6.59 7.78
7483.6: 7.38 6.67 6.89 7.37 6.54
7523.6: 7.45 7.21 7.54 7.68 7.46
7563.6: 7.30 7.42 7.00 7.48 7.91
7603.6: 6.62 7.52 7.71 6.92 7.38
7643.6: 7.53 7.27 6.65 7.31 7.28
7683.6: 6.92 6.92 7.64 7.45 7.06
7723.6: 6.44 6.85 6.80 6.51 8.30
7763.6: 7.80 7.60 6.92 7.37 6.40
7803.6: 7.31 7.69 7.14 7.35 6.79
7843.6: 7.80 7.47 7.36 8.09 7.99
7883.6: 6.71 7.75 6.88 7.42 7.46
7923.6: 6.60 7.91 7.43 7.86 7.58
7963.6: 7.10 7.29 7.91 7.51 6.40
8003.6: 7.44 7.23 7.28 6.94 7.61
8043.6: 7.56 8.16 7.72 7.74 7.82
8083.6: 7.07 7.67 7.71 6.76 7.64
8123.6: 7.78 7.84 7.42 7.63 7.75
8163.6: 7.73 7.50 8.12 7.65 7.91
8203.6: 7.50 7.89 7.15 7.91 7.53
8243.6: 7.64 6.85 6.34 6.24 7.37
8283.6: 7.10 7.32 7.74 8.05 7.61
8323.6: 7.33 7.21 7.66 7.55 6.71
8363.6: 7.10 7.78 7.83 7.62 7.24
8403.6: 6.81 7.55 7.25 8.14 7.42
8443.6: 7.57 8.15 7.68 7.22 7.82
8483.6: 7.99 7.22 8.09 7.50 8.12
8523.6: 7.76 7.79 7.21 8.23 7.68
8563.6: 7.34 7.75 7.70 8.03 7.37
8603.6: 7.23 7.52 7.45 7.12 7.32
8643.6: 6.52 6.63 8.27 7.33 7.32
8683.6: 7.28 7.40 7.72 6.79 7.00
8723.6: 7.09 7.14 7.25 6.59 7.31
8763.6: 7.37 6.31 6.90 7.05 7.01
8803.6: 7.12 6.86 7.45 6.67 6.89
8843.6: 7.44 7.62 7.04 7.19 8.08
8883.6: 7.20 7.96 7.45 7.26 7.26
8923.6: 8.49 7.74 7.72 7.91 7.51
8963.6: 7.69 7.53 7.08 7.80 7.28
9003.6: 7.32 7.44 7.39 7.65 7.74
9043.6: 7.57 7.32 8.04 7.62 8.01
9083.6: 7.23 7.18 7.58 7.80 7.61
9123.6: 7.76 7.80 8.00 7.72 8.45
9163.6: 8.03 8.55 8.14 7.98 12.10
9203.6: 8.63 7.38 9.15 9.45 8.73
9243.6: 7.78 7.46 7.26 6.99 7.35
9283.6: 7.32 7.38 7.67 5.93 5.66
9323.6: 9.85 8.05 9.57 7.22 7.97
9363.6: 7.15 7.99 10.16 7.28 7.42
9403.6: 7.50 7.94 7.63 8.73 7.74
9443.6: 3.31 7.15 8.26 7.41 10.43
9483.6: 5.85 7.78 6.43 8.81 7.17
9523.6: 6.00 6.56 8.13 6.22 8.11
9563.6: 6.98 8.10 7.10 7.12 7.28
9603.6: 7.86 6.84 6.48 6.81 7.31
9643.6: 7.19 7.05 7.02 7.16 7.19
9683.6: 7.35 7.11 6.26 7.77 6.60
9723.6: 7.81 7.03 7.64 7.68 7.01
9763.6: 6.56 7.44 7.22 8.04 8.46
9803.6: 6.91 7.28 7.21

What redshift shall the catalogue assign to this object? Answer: 0.400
